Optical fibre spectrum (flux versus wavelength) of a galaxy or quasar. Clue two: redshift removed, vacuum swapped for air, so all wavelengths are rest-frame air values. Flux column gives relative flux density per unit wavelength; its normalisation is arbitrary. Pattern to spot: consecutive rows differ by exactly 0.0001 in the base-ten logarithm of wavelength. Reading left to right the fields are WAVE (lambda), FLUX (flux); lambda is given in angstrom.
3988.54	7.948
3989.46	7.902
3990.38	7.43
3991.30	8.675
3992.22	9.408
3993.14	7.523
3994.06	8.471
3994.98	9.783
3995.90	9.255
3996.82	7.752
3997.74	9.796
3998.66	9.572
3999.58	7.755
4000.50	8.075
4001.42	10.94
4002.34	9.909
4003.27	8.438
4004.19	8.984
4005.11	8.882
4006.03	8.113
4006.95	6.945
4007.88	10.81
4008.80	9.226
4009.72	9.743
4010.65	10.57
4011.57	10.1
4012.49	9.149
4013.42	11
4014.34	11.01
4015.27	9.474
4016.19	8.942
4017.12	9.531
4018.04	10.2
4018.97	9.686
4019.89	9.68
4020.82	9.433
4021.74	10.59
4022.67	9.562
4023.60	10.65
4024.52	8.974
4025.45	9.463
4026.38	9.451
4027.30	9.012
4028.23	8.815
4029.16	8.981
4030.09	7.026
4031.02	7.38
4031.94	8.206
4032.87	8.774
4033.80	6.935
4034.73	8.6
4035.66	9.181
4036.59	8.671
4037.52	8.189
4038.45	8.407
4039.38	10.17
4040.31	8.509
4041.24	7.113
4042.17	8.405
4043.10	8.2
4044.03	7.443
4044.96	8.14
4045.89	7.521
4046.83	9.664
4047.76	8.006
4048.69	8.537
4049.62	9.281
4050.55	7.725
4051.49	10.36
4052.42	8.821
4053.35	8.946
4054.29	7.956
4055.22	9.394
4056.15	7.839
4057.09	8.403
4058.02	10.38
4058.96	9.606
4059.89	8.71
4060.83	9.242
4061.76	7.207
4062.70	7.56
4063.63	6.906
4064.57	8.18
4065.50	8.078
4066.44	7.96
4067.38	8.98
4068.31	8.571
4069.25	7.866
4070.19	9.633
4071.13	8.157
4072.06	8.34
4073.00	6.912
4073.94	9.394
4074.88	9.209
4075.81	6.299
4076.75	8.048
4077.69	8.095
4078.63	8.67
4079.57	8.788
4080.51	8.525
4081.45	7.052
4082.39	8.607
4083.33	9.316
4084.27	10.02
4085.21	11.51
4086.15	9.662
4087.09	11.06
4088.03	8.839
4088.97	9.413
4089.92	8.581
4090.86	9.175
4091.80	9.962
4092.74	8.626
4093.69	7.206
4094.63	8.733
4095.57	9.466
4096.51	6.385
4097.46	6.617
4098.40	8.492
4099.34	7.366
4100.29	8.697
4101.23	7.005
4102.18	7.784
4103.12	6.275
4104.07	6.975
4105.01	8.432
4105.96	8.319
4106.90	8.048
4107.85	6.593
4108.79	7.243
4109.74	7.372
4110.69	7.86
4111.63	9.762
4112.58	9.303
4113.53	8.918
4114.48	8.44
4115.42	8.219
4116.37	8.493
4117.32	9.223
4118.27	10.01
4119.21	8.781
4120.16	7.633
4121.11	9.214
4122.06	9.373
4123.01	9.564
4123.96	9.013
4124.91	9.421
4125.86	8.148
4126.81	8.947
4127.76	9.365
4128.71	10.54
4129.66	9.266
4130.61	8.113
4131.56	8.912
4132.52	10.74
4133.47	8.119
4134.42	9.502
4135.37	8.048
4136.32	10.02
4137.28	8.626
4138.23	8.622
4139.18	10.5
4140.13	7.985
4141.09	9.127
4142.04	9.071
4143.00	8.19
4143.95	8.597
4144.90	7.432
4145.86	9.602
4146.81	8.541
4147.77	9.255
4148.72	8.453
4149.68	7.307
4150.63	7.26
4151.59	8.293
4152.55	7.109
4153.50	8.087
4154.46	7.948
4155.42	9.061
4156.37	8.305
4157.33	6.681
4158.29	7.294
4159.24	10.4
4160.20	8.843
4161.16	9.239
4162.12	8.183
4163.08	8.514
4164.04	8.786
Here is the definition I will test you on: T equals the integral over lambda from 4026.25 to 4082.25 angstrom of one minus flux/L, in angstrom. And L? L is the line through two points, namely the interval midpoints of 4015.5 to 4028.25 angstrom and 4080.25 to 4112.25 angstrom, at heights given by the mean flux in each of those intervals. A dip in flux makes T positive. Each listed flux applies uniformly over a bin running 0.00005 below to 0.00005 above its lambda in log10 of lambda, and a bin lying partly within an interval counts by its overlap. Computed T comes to 4.1 angstrom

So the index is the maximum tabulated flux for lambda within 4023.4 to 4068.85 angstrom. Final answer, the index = 10.65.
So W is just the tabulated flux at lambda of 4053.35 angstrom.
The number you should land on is 8.946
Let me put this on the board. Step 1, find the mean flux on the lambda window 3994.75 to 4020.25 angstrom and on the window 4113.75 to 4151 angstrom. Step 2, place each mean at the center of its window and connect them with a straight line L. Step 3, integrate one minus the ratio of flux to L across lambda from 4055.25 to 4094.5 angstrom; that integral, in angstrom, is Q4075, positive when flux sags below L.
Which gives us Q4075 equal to 2.0 angstrom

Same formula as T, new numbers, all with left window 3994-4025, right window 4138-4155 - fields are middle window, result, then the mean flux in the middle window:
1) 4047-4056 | 0.4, 8.79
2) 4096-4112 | 2.1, 7.59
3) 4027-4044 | 1.7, 8.33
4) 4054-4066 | 0.9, 8.43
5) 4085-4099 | 0.0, 8.85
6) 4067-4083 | 1.2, 8.31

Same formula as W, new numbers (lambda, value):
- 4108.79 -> 7.243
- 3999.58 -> 7.755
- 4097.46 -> 6.617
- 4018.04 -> 10.2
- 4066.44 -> 7.96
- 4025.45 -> 9.463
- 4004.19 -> 8.984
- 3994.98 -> 9.783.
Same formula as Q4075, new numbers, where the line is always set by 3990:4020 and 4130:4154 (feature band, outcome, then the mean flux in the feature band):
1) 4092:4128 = 1.9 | 8.3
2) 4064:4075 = 0.7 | 8.4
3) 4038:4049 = 0.9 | 8.34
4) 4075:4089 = 0.0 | 8.92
